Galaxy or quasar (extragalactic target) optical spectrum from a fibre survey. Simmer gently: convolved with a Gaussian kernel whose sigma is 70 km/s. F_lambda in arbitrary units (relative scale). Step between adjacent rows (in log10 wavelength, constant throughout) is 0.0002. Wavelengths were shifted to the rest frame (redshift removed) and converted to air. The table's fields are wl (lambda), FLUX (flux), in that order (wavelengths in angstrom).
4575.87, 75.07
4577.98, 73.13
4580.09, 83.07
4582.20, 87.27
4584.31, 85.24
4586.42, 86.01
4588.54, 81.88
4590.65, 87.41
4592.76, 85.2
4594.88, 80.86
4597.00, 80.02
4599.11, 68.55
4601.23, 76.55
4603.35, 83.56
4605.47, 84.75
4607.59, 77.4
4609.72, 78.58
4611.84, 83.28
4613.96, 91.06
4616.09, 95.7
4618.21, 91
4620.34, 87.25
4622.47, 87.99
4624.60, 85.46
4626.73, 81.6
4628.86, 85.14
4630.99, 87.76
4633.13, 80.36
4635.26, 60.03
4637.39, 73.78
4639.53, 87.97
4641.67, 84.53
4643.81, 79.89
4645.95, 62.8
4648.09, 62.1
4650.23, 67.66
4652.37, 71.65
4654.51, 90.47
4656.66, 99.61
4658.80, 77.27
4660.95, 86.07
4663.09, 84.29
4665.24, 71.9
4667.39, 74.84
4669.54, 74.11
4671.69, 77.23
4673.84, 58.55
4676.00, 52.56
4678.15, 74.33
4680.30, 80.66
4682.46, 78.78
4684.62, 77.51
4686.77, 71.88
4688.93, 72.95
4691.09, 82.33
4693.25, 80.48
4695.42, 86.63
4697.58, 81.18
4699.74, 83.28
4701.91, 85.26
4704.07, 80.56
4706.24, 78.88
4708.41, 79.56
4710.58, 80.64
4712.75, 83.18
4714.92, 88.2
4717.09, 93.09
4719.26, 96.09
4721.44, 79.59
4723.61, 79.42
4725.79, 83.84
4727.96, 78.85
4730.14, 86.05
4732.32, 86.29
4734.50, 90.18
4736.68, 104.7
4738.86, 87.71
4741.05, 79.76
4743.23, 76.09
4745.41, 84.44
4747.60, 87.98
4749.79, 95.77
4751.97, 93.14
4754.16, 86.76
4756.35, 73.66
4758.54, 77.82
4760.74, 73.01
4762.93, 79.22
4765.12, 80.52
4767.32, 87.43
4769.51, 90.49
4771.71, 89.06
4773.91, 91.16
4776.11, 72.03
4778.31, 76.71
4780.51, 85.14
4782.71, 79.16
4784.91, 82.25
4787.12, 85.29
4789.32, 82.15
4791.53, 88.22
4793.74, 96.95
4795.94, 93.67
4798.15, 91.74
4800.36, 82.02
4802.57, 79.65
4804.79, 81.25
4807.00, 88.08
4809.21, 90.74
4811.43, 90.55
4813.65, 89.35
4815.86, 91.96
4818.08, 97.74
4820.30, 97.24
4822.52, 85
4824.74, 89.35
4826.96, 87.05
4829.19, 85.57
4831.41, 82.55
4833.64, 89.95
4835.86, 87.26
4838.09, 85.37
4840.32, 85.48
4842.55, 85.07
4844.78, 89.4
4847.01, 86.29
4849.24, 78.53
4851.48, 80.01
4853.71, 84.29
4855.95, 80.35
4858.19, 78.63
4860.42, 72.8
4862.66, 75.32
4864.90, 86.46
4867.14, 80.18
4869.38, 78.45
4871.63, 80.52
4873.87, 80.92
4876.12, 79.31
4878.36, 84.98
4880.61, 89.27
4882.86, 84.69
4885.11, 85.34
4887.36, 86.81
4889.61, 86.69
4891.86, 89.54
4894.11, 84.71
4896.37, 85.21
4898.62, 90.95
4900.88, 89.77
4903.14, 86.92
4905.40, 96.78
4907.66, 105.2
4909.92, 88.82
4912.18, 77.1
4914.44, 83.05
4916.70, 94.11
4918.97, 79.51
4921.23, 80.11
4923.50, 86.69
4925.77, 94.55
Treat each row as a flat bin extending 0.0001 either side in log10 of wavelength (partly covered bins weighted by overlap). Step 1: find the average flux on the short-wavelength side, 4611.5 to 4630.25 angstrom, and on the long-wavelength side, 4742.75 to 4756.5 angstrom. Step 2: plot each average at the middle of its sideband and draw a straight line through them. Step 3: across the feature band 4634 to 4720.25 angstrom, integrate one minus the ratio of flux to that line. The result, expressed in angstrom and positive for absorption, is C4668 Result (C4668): 8.9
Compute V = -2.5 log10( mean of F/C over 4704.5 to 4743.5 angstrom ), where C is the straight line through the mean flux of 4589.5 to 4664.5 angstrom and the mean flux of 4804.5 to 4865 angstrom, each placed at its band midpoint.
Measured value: -0.02 mag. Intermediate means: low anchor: 81.3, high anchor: 85.8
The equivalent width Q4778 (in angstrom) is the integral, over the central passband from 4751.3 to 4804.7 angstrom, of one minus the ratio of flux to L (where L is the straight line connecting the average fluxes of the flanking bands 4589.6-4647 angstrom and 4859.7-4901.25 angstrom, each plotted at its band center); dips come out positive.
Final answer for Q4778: -0.6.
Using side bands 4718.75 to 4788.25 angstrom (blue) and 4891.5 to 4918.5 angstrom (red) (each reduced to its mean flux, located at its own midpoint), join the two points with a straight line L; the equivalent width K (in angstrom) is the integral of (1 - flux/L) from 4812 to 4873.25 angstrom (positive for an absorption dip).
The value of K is 1.58 angstrom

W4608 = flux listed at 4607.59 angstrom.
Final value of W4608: 77.4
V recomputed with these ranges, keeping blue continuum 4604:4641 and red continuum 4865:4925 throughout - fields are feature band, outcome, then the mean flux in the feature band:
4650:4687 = 0.10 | 76.4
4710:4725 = -0.02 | 85.9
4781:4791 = 0.03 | 82.7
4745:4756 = -0.05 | 88.9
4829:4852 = 0.00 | 85.2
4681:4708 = 0.06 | 80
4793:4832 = -0.05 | 88.9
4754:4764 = 0.10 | 77.2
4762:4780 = 0.02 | 83.4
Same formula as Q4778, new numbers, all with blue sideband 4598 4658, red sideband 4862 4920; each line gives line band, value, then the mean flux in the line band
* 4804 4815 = -0.5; 88.3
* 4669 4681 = 1.9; 69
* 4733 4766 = -0.6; 84.8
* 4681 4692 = 0.7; 76.7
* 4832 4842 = -0.2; 86.6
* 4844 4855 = 0.2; 83.5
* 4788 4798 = -0.7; 90.3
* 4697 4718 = -0.2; 83.4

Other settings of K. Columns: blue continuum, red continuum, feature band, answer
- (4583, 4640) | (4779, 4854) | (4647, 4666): 1.0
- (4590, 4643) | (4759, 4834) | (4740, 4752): -0.1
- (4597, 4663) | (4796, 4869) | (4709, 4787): -0.8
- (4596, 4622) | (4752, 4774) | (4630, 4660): 2.0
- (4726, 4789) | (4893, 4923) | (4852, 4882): 2.1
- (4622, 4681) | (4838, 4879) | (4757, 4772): -0.4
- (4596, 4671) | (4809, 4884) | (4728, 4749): -1.0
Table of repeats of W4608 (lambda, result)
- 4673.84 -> 58.55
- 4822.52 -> 85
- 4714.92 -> 88.2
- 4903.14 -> 86.92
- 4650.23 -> 67.66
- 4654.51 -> 90.47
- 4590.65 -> 87.41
